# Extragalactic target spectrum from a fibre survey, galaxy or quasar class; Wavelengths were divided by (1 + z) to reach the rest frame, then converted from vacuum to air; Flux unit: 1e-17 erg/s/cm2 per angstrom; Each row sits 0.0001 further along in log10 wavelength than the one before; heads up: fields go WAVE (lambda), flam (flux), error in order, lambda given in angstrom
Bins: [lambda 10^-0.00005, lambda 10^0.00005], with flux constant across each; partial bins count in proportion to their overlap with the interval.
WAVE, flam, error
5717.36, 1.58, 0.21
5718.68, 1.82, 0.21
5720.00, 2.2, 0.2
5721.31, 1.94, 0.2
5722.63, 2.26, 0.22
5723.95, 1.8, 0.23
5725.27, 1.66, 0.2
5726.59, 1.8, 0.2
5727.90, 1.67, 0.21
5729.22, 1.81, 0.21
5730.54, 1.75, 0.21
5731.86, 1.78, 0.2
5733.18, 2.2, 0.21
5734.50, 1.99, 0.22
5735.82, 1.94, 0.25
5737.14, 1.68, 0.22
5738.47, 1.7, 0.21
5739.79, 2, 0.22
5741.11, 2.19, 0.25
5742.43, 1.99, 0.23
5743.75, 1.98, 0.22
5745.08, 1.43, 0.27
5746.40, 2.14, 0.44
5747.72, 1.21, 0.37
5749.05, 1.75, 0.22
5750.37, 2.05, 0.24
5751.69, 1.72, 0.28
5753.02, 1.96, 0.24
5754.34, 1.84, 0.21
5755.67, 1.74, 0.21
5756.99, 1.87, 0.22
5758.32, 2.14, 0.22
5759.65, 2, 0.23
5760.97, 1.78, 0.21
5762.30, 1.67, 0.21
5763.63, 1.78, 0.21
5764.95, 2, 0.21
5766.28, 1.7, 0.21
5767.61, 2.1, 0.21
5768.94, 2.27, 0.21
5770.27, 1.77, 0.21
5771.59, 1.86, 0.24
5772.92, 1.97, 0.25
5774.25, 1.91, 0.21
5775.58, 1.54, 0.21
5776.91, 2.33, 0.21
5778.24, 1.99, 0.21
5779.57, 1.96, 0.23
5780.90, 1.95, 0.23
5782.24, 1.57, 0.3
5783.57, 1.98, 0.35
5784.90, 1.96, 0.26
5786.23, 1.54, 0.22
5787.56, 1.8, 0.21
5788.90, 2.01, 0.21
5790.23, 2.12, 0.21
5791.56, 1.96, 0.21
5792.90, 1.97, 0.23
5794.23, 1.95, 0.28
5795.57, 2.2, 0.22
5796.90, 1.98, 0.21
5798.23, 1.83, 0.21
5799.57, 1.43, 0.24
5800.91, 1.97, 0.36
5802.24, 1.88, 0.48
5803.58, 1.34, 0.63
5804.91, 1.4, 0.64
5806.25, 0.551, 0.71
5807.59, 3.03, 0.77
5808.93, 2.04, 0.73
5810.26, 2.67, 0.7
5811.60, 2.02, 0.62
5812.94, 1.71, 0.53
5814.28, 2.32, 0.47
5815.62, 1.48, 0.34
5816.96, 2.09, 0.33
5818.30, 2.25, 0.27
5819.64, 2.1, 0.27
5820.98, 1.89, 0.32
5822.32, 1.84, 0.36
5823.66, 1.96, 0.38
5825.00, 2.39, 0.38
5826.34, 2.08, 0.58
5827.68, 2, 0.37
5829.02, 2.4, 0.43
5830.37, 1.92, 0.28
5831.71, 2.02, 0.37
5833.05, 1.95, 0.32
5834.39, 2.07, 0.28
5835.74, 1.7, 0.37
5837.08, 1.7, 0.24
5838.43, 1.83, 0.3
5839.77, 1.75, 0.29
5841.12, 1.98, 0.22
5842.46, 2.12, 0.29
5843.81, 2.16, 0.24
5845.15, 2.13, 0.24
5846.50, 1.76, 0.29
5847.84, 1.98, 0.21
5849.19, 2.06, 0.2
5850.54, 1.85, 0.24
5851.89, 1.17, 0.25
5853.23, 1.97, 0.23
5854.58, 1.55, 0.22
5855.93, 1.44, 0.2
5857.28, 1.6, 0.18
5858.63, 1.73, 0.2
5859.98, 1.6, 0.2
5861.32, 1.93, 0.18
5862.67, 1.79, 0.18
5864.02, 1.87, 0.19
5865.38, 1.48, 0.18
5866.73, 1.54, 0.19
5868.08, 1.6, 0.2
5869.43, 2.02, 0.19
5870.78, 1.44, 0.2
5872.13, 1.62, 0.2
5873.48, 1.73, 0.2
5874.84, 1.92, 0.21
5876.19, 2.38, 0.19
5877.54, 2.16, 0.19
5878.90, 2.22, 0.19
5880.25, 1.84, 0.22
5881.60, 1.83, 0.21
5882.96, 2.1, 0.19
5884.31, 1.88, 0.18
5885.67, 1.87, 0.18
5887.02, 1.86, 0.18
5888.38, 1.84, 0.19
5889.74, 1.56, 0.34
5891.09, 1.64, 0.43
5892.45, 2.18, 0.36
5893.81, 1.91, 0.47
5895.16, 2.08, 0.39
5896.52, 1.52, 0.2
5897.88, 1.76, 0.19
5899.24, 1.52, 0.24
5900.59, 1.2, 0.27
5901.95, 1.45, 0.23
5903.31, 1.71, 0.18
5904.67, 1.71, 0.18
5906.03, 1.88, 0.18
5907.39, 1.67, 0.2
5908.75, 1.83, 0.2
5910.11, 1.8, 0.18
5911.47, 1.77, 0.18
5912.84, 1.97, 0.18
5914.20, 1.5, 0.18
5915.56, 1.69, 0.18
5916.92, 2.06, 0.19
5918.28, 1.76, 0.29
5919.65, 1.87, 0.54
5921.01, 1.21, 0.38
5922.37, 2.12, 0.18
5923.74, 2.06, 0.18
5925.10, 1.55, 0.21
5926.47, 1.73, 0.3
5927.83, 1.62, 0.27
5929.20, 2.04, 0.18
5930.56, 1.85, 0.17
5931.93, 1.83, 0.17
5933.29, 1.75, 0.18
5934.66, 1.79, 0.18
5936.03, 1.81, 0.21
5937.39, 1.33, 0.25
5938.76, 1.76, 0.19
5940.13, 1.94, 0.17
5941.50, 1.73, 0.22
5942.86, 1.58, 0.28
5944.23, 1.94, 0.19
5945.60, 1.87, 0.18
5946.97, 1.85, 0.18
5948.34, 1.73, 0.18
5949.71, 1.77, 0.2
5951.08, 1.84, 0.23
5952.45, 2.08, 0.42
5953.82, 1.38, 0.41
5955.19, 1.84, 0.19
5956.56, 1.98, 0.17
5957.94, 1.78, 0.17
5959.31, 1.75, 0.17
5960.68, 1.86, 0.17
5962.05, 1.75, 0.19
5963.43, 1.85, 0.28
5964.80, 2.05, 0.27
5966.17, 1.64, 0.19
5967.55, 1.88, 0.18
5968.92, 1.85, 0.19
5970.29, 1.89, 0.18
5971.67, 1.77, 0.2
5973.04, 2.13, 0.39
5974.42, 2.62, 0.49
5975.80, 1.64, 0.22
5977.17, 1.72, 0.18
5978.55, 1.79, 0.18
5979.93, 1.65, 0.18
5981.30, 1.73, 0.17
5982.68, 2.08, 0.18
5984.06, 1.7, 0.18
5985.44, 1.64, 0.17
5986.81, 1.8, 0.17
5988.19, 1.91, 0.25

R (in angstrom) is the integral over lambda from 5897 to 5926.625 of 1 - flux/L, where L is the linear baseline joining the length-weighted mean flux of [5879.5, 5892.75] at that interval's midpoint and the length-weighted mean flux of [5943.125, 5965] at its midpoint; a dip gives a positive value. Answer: 2.0 angstrom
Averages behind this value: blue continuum 1.85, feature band 1.72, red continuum 1.82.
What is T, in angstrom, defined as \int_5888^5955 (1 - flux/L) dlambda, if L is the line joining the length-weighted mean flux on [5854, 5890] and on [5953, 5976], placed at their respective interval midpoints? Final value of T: 2.9 angstrom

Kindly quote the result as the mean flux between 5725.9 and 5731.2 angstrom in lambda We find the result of 1.76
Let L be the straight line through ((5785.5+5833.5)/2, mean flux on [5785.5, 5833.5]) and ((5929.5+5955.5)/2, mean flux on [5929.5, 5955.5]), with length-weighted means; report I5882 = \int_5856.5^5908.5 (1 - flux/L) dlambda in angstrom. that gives 2.06 angstrom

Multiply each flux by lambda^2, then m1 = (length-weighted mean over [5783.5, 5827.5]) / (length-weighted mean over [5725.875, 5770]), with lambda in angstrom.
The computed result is 1.1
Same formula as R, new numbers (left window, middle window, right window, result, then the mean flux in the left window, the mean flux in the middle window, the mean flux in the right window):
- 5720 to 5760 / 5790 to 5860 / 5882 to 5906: -3.8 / 1.87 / 1.9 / 1.76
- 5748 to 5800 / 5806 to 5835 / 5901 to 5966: -3.1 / 1.89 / 2.06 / 1.78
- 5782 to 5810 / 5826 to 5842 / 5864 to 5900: -1.0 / 1.85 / 1.95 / 1.83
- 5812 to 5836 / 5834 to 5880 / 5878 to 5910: 2.1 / 2.01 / 1.82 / 1.79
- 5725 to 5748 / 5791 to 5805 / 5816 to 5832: 1.2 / 1.84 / 1.83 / 2.07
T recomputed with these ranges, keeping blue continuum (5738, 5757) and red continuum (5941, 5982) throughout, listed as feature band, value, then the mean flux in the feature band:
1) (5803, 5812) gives -0.1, 1.87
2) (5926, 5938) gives 0.5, 1.75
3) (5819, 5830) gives -1.4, 2.08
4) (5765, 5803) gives -1.5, 1.91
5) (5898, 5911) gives 1.3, 1.65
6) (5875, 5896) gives -1.3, 1.95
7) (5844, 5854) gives -0.1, 1.86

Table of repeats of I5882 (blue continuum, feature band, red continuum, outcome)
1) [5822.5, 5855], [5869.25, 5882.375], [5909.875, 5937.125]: -0.3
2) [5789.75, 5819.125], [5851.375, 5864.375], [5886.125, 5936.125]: 1.2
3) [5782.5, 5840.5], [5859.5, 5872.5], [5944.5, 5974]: 1.4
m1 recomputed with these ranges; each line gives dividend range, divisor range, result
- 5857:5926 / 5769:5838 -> 0.95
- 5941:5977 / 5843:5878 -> 1.07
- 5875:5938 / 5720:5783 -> 1.01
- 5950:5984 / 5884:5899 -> 1.05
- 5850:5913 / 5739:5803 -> 0.97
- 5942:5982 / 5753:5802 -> 1.03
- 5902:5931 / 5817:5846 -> 0.91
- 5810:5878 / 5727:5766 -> 1.06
